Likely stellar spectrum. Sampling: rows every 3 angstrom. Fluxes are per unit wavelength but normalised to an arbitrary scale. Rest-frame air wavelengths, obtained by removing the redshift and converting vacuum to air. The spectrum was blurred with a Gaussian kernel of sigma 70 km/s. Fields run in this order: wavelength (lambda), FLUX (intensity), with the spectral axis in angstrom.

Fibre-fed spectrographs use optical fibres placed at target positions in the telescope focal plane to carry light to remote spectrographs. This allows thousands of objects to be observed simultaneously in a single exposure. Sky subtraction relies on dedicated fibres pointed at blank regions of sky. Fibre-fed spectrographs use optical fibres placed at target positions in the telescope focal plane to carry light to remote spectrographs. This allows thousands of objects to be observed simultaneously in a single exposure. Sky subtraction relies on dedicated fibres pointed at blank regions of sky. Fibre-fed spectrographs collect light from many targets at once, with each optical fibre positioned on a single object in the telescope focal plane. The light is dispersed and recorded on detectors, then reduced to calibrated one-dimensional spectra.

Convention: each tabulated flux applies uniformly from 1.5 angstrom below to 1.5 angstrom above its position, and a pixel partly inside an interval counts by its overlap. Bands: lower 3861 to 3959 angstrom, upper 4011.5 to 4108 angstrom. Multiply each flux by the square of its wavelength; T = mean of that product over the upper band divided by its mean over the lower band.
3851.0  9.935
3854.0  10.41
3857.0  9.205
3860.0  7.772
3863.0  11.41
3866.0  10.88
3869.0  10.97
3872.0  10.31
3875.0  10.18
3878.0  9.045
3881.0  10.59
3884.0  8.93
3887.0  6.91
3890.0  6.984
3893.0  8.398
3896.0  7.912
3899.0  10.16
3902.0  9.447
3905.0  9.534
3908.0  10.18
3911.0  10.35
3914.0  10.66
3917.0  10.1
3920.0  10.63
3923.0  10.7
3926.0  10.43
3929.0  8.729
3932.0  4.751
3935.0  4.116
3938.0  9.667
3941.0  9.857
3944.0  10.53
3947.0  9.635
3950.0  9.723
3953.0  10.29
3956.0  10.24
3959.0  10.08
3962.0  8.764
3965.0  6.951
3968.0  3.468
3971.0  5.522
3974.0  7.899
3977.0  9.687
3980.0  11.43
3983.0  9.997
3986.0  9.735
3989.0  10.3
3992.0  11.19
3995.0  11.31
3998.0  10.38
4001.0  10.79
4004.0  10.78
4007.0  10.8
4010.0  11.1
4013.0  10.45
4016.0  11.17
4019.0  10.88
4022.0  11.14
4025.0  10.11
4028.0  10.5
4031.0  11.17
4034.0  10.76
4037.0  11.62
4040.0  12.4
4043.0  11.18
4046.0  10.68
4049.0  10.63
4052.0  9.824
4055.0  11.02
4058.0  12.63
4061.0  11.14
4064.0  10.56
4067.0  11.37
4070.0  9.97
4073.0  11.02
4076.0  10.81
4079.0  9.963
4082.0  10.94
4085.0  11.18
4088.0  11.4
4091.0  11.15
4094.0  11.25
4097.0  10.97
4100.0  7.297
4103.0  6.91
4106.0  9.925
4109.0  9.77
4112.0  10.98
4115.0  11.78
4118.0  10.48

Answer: 1.22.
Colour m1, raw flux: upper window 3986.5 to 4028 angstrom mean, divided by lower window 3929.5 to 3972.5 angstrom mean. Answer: 1.32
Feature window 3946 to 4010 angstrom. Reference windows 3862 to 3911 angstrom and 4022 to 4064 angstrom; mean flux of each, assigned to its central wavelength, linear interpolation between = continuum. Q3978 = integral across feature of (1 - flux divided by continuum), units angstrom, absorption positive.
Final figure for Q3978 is 5.5 angstrom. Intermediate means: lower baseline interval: 9.5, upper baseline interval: 11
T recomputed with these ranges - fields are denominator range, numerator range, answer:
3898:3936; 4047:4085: 1.26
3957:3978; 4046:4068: 1.53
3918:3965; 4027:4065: 1.28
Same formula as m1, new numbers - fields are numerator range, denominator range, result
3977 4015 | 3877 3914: 1.17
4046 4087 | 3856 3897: 1.17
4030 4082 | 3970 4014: 1.08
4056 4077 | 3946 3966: 1.17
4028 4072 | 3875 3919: 1.19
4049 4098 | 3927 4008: 1.20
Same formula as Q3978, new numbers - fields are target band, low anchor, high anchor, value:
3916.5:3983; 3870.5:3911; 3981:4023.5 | 7.9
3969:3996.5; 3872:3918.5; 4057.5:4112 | 0.8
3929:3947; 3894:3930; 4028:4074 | 3.7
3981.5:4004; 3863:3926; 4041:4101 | -0.5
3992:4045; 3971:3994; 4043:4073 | -3.5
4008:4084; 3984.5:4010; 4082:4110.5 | -4.1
